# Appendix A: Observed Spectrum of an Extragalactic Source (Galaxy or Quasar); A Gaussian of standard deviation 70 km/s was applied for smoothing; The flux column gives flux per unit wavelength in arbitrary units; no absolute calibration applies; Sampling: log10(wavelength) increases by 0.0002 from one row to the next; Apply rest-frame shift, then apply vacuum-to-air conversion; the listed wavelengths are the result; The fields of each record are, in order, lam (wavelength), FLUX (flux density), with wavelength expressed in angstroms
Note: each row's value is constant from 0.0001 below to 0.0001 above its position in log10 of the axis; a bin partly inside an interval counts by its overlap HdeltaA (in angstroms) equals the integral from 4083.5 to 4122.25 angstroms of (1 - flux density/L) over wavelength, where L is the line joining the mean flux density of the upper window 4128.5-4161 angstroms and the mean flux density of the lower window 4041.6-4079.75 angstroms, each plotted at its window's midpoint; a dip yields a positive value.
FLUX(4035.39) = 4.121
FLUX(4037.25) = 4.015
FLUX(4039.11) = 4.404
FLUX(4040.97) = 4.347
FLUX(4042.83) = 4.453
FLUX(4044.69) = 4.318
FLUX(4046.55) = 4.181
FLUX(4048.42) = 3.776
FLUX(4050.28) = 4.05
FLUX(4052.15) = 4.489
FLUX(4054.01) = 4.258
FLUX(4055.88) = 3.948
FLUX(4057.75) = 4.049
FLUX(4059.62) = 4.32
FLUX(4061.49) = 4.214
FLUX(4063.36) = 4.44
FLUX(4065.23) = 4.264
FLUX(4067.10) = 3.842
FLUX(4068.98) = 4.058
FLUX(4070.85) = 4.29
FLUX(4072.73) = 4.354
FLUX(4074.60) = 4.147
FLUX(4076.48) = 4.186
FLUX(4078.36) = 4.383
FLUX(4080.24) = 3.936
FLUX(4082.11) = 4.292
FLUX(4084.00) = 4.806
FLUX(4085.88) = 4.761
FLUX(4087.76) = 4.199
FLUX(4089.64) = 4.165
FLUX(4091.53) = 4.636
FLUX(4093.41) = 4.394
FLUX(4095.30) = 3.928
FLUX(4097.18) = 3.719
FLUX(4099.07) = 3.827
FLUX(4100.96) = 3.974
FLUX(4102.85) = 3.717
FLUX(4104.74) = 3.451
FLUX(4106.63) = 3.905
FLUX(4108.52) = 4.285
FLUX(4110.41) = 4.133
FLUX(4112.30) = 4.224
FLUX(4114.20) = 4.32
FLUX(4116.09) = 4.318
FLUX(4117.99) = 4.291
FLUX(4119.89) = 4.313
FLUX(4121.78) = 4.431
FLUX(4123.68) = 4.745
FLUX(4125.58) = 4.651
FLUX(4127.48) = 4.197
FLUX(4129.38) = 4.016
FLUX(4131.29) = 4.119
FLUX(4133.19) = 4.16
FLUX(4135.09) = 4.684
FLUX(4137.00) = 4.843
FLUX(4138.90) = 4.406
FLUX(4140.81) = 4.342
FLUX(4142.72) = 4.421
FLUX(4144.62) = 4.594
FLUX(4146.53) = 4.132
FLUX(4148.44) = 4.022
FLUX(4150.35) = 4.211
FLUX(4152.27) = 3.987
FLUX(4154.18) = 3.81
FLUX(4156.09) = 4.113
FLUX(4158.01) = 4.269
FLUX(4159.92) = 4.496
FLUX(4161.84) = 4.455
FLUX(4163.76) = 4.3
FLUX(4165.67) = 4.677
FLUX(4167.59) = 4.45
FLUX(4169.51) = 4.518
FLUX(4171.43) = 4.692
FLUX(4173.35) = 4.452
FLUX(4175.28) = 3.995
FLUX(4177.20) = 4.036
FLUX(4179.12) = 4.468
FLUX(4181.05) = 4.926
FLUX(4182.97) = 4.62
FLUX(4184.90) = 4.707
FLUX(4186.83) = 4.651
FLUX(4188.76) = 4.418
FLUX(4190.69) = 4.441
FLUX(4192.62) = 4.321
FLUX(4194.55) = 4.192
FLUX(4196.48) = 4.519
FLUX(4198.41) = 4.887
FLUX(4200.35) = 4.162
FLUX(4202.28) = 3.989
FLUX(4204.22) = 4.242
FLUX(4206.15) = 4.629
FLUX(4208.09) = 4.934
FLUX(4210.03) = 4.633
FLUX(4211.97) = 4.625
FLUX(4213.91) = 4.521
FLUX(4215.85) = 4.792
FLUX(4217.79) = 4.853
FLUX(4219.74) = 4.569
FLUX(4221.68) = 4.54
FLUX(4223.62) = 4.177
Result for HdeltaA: 0.6 angstroms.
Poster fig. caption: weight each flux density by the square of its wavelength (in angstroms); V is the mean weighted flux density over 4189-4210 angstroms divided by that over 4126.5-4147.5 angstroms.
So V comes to 1.05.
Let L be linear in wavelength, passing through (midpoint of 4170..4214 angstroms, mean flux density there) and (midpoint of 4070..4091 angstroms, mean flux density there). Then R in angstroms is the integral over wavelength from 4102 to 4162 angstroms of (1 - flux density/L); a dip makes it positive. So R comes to 2.0 angstroms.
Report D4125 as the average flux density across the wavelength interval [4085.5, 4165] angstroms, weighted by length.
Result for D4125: 4.24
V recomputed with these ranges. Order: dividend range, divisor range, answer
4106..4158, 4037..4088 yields 1.04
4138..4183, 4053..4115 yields 1.08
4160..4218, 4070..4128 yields 1.11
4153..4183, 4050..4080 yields 1.10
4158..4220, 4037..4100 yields 1.13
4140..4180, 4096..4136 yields 1.06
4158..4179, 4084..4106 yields 1.11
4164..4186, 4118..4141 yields 1.04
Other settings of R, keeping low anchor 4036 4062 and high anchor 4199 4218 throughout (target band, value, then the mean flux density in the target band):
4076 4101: 0.3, 4.24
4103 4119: 0.9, 4.1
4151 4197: 0.7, 4.39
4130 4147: -0.1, 4.41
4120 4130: -0.1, 4.42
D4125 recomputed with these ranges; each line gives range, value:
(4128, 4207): 4.37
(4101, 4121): 4.09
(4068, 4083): 4.2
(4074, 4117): 4.16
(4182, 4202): 4.48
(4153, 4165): 4.25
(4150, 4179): 4.3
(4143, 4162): 4.21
